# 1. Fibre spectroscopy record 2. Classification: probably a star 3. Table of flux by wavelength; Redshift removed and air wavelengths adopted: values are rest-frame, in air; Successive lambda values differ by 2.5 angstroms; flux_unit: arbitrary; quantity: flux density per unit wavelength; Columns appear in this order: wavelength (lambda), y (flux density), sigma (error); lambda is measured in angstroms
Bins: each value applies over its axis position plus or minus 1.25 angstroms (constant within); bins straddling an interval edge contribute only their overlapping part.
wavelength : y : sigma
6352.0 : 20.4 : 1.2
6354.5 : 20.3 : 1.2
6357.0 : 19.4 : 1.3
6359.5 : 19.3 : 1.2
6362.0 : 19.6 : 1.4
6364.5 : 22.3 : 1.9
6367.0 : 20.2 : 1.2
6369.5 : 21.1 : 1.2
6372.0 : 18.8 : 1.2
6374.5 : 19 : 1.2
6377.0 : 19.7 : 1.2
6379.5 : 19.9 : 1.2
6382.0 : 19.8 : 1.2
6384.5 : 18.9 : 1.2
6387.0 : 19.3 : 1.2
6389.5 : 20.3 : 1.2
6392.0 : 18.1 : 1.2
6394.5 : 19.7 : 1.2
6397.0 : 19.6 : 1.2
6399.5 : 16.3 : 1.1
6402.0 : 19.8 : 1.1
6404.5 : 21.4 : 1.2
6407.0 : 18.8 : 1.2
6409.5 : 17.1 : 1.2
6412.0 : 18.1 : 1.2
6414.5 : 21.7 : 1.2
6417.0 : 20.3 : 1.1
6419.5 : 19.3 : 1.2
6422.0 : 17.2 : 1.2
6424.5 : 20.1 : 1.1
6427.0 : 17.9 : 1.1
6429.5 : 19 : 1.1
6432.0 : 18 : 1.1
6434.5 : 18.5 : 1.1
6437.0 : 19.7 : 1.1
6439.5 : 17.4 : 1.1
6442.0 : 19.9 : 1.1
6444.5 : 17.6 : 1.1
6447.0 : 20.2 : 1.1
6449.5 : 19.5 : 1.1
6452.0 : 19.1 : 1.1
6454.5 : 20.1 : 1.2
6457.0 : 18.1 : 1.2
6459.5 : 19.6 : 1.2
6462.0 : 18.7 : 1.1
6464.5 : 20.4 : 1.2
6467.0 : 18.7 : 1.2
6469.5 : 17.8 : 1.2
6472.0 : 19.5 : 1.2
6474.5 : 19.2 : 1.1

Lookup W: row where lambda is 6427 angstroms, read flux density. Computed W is 17.9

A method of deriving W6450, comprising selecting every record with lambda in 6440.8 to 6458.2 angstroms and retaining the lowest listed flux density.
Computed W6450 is 17.6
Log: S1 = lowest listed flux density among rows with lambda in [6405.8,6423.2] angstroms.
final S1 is 17.1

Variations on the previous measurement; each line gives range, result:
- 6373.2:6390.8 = 18.9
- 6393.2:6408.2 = 16.3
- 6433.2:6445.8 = 17.4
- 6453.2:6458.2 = 18.1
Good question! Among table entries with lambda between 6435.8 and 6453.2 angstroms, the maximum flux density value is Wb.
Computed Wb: 20.2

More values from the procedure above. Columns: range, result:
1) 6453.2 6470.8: 20.4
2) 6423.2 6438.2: 20.1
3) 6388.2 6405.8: 21.4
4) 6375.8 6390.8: 20.3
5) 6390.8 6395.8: 19.7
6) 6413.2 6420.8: 21.7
